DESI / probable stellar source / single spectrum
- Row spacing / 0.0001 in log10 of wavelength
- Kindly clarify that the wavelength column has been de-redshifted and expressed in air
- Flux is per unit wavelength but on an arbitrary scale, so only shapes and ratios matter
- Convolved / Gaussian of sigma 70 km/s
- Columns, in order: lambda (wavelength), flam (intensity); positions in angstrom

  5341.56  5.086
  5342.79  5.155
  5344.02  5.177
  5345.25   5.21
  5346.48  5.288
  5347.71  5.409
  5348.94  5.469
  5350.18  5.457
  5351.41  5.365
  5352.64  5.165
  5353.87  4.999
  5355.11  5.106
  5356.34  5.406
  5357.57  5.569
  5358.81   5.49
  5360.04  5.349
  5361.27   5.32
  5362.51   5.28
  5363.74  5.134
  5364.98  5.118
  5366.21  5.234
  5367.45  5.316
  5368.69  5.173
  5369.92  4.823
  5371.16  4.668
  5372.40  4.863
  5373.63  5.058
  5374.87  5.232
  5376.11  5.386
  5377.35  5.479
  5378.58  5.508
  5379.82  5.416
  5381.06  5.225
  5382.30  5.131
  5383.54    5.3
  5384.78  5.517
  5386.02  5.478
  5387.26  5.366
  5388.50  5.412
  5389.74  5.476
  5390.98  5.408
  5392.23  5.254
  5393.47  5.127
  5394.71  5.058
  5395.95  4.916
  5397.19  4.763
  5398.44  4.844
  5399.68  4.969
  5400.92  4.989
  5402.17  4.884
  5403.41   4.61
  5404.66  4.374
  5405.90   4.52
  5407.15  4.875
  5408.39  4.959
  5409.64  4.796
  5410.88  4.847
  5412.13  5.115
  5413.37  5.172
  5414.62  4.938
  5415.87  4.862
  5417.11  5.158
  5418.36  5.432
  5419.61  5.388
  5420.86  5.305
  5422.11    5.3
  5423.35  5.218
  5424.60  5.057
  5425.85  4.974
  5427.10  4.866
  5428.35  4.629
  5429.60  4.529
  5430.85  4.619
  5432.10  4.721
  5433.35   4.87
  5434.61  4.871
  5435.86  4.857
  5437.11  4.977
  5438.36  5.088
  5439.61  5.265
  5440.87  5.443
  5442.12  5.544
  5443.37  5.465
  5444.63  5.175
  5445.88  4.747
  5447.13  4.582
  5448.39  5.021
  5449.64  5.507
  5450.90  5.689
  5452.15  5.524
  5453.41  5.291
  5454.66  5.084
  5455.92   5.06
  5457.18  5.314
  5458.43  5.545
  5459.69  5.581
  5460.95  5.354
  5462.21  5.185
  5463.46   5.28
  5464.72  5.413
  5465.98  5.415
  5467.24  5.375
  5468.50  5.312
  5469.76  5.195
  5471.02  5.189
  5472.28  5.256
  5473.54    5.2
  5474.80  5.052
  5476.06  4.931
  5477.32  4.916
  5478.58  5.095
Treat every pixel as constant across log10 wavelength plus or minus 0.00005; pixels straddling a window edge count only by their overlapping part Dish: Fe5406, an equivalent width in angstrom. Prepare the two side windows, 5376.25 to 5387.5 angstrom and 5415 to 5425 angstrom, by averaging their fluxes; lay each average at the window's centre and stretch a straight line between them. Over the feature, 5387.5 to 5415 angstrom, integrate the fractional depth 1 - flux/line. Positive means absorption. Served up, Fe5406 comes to 1.7 angstrom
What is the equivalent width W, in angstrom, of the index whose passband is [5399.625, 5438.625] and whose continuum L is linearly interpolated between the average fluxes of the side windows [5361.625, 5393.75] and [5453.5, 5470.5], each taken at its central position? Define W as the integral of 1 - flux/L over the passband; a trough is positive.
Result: 2.60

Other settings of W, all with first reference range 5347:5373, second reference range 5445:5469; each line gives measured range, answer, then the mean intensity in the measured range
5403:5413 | 0.9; 4.78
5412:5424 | 0.1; 5.19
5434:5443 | 0.2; 5.16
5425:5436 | 1.0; 4.77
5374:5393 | -0.5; 5.36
